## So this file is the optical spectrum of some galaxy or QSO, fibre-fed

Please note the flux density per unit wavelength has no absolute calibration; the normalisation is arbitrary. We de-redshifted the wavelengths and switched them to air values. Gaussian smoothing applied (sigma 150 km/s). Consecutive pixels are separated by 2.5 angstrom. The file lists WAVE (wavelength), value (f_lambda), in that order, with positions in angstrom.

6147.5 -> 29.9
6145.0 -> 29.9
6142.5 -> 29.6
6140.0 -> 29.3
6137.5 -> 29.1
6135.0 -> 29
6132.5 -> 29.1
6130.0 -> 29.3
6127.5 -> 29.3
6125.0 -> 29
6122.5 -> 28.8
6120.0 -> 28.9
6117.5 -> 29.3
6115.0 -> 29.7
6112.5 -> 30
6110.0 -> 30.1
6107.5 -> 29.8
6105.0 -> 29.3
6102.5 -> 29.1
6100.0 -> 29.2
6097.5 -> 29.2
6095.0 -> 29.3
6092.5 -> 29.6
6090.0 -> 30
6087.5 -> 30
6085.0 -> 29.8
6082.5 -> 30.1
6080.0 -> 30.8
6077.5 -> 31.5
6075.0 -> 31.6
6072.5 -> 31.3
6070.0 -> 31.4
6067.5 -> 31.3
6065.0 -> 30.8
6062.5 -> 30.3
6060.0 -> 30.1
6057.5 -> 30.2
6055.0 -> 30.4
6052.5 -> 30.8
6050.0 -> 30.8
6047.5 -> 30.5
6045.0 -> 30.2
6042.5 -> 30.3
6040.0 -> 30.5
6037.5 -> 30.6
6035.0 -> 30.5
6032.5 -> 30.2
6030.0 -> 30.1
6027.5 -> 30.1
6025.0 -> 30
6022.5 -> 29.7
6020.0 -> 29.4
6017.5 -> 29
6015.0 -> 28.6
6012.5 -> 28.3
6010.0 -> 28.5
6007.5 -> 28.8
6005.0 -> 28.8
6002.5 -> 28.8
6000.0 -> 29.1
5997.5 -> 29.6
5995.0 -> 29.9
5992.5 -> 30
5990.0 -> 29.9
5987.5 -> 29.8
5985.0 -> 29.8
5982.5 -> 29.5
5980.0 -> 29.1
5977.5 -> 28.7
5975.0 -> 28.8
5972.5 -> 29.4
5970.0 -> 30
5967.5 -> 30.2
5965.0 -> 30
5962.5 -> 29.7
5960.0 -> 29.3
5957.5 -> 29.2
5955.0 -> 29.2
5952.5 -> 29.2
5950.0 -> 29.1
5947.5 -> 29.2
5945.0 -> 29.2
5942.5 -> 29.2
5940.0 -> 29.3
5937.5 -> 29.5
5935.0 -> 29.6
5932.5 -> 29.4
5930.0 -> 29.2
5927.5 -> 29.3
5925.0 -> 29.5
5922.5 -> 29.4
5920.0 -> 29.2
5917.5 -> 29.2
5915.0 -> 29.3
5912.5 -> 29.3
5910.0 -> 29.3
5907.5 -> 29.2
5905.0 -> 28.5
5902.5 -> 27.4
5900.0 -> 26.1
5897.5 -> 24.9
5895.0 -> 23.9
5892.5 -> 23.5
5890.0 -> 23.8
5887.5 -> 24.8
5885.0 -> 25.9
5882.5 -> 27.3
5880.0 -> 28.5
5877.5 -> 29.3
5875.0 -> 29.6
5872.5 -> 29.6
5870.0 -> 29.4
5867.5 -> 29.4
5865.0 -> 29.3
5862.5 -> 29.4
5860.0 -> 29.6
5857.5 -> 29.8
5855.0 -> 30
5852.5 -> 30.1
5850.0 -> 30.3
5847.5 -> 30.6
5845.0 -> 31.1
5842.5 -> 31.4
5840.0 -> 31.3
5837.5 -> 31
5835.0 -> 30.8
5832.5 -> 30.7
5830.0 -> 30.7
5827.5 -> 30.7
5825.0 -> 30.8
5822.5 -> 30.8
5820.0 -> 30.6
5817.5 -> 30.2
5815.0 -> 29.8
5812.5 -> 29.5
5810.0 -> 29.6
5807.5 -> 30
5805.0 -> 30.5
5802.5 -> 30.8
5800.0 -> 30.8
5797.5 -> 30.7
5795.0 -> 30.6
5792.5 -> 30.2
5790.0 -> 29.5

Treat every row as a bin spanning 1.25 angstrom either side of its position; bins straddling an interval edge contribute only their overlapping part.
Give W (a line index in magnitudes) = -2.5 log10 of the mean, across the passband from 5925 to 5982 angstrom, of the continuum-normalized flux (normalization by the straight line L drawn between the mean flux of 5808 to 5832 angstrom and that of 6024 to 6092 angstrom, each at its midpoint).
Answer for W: 0.039 mag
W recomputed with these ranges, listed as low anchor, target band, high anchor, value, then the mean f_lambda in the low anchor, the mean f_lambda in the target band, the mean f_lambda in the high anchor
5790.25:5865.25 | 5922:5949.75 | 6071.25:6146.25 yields 0.03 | 30.4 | 29.3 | 29.7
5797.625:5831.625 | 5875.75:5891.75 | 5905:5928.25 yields 0.12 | 30.4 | 26.6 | 29.3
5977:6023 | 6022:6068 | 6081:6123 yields -0.04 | 29.2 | 30.4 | 29.6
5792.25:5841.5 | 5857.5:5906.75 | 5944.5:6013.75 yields 0.10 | 30.5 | 27.5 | 29.3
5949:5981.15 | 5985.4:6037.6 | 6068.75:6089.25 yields 0.02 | 29.4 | 29.5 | 30.8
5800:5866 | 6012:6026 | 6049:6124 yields 0.04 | 30.4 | 29.2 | 30.1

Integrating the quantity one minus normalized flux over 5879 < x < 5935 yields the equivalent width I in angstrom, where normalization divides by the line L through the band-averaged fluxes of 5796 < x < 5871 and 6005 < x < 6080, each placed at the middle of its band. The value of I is 4.9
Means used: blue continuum 30.3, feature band 27.6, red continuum 30.2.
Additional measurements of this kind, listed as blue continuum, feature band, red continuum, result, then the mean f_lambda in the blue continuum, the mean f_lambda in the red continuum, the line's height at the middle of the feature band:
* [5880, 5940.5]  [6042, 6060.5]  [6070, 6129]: -0.70 angstrom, 27.8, 29.8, 29.3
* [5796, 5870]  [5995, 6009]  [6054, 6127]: 0.48 angstrom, 30.3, 30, 30.1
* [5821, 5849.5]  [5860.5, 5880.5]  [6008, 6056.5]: 0.88 angstrom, 30.9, 29.9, 30.7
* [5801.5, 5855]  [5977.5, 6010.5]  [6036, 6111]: 1.11 angstrom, 30.5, 30.3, 30.4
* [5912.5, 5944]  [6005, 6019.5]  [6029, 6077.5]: 0.73 angstrom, 29.3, 30.7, 30.2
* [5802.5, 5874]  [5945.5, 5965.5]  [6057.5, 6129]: 0.53 angstrom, 30.3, 30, 30.1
